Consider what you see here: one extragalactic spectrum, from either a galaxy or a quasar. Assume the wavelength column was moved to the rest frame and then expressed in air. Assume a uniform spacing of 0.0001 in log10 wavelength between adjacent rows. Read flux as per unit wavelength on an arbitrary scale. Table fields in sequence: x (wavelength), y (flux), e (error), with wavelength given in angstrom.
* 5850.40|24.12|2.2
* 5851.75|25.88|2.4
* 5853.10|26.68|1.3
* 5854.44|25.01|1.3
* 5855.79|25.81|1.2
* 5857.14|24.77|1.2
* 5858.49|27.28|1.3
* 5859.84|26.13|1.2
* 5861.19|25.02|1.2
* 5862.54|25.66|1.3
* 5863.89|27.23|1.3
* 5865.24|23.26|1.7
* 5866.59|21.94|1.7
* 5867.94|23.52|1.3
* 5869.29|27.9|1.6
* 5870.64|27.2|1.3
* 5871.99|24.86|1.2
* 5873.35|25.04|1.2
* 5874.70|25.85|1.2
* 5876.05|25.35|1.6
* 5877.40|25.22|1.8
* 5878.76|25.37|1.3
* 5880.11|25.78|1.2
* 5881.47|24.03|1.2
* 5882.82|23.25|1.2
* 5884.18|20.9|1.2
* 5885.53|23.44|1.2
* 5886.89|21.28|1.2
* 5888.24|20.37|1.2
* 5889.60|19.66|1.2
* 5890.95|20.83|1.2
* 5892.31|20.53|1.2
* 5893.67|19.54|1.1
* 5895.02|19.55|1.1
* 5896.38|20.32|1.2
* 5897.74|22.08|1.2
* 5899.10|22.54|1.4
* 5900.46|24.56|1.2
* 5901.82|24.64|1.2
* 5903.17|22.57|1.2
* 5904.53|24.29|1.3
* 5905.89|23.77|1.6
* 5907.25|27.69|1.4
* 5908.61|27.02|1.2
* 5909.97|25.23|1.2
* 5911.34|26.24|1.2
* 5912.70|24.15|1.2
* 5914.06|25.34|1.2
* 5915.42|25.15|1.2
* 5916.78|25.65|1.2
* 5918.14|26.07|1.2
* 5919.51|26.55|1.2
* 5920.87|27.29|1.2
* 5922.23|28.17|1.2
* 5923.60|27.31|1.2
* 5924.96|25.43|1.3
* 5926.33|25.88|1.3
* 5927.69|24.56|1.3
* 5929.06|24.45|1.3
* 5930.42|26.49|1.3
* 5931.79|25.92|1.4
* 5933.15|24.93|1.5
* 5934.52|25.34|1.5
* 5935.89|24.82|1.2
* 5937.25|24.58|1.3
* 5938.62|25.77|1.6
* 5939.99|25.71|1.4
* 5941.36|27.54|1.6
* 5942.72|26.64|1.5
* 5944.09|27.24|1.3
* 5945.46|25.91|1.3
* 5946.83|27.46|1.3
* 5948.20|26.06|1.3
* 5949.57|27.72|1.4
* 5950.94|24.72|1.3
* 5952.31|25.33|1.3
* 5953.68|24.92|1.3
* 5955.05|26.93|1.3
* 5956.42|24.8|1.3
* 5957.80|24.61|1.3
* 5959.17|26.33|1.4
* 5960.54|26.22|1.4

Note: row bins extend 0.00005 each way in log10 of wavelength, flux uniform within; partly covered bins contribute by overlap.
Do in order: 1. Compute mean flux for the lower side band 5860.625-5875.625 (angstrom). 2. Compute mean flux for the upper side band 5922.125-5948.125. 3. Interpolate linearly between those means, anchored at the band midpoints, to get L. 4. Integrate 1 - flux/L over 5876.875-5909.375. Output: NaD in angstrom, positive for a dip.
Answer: 3.3 angstrom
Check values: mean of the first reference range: 25.2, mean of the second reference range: 26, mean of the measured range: 22.9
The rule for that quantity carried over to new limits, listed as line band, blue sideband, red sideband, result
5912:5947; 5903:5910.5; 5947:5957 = -0.46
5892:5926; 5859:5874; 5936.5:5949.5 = 1.80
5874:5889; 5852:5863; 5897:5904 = 0.44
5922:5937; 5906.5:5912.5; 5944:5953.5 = 0.34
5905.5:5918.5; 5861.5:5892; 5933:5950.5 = -0.27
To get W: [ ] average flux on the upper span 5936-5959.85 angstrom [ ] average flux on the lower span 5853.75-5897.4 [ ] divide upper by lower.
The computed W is 1.1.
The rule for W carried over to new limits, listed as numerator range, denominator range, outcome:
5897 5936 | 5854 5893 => 1.05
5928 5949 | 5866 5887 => 1.06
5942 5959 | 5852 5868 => 1.03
